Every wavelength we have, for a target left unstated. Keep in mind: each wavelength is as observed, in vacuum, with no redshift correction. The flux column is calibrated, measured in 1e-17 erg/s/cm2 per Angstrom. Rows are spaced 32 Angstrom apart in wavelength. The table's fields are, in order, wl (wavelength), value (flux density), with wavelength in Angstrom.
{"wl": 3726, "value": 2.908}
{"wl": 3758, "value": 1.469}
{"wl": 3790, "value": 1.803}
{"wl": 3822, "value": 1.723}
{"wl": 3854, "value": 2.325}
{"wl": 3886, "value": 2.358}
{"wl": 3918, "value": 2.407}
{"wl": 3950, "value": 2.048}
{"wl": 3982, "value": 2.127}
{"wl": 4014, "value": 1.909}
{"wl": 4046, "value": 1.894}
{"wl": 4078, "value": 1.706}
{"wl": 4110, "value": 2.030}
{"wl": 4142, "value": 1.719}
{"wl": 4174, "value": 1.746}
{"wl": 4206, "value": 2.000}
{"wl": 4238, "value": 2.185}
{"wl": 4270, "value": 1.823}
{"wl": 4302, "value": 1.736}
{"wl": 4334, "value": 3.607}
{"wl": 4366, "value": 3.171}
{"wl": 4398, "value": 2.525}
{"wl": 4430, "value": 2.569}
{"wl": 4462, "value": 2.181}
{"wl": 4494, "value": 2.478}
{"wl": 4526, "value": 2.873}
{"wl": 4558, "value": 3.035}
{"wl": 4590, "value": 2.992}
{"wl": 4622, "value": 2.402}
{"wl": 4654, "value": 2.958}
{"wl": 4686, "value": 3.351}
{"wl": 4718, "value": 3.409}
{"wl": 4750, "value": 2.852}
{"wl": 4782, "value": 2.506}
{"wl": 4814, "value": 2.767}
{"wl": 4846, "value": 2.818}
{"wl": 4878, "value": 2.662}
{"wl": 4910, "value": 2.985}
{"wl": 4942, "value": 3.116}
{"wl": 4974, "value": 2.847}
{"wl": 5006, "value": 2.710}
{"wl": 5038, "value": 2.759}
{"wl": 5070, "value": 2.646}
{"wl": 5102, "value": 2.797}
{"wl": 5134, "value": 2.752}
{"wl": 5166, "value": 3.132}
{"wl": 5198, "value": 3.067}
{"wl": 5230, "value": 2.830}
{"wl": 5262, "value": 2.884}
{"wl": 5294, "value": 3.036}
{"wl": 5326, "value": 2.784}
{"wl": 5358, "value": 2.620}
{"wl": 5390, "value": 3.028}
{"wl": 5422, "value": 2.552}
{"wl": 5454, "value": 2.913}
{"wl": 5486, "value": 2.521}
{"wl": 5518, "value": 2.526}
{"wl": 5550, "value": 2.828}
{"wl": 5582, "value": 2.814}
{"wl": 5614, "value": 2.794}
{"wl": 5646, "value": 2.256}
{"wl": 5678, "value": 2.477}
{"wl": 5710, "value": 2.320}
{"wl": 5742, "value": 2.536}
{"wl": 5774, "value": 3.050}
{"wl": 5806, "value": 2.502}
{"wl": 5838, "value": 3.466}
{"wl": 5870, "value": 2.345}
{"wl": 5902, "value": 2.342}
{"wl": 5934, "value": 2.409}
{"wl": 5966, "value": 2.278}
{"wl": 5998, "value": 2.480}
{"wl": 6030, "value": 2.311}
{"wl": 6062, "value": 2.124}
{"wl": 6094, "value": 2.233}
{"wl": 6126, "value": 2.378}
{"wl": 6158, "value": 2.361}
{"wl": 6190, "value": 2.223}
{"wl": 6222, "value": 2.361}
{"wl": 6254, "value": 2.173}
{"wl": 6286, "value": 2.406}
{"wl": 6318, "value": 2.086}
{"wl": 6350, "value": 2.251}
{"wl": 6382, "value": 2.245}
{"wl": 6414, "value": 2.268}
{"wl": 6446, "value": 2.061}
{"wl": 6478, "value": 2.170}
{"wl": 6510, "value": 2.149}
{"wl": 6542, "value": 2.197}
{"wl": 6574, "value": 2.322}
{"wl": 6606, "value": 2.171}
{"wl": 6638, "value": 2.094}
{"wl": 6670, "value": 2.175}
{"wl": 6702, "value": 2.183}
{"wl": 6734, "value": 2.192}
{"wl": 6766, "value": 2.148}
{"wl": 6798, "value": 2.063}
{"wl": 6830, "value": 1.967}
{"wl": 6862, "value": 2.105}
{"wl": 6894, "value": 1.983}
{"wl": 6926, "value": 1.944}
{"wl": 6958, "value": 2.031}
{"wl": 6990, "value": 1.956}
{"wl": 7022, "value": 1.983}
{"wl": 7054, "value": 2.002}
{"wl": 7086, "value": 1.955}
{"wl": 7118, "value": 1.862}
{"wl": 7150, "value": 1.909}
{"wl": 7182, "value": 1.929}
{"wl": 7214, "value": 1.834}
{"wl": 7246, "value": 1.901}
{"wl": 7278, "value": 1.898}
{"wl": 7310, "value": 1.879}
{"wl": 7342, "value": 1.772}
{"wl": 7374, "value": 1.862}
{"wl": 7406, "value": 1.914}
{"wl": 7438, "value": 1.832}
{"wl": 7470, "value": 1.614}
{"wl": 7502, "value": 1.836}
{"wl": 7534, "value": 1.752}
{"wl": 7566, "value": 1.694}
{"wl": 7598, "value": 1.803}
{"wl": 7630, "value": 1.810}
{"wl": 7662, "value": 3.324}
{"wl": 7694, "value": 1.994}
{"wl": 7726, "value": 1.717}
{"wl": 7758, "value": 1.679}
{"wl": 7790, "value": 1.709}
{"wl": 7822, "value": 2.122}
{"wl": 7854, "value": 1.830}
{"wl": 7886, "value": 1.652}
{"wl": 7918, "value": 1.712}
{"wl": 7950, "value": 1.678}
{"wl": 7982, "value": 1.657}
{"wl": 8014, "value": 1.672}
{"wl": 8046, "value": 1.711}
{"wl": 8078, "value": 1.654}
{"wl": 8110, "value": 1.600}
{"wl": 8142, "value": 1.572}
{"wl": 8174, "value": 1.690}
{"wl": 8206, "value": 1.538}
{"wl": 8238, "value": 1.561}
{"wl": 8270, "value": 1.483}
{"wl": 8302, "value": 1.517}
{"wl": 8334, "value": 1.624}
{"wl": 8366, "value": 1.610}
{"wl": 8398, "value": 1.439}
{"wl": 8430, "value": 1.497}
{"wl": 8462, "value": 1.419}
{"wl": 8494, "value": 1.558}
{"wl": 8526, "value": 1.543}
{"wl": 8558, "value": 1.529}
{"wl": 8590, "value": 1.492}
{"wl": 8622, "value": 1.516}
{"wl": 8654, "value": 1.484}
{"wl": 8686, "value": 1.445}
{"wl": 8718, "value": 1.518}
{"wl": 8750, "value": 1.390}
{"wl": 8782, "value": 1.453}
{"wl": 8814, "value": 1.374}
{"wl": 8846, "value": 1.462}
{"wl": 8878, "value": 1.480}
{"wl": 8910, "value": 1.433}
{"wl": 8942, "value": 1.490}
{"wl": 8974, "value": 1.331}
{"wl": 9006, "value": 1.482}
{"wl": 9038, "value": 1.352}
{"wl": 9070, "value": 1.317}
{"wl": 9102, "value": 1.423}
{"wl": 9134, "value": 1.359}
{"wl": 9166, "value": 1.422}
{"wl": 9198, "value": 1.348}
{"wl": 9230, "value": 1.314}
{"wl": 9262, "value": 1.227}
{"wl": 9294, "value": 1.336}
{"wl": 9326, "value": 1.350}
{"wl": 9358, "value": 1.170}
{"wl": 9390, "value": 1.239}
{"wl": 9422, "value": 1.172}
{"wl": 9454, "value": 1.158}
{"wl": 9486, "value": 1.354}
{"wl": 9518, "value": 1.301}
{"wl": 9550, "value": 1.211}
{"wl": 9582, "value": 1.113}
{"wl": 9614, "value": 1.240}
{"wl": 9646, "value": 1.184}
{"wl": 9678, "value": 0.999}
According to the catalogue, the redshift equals 0.17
